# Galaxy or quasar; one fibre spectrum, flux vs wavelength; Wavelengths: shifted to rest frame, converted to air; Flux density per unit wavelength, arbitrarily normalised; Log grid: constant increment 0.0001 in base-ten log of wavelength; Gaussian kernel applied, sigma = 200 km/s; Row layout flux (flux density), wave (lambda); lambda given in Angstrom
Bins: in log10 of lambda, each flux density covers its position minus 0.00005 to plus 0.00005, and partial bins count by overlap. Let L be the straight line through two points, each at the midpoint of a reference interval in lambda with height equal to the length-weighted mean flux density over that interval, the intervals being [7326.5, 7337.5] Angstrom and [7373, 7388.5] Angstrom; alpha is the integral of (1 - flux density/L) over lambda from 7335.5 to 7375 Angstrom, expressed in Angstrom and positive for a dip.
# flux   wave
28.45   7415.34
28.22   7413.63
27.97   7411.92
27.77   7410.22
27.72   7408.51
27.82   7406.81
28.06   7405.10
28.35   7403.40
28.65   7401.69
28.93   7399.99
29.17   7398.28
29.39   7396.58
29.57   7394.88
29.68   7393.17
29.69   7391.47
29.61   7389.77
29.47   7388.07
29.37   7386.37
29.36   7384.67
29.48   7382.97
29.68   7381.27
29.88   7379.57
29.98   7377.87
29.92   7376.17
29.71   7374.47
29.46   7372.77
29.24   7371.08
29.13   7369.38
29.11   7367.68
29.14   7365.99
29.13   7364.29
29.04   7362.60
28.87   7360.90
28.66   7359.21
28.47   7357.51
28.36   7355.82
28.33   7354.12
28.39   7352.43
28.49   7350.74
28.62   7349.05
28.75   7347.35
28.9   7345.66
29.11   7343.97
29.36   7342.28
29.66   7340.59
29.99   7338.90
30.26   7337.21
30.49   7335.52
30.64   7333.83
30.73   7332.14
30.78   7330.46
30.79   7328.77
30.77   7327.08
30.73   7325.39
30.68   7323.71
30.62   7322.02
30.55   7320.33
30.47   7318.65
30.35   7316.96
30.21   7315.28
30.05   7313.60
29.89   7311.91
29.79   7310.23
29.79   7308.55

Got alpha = 1.43 Angstrom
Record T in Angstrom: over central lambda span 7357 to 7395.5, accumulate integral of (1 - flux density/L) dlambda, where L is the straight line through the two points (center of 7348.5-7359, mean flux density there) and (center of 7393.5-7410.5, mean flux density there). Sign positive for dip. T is -1.2 Angstrom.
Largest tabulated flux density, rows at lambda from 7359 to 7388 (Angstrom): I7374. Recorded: 29.98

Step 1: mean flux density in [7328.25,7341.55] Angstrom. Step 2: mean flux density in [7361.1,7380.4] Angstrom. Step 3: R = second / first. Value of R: 0.97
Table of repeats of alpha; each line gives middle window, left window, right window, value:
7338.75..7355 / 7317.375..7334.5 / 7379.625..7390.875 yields 0.73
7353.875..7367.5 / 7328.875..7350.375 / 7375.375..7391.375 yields 0.43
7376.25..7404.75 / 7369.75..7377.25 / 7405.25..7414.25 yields -0.59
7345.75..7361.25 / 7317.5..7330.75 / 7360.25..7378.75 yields 0.65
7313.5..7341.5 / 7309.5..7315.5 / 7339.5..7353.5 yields -0.91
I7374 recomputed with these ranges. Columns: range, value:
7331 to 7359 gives 30.73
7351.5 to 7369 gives 29.14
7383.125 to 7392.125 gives 29.69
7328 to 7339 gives 30.79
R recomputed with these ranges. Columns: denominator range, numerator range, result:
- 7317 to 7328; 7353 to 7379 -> 0.95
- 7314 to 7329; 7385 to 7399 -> 0.97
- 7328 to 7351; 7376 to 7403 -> 0.99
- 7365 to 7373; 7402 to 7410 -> 0.96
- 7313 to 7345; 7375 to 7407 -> 0.97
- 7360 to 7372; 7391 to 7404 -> 1.00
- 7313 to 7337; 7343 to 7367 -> 0.94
